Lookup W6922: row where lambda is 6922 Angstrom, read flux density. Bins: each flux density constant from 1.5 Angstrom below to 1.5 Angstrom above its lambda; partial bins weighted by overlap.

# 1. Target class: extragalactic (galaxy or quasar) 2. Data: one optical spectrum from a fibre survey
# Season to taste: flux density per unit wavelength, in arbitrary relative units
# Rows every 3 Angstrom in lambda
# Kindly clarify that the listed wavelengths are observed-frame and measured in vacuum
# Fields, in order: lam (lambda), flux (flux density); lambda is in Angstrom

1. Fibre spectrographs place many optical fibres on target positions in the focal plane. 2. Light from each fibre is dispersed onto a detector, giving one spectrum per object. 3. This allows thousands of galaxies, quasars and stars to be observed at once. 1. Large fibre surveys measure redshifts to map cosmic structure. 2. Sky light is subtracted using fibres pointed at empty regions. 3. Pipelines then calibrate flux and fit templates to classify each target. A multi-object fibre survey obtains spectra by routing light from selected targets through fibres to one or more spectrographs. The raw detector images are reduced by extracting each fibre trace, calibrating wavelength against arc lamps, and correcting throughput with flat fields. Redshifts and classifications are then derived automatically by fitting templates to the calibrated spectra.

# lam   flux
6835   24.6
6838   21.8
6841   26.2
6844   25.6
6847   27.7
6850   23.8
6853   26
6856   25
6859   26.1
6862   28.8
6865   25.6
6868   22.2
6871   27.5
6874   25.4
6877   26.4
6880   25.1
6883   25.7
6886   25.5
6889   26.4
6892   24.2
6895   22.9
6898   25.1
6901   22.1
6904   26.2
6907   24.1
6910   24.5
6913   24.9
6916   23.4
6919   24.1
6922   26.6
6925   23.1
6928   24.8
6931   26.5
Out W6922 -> 26.6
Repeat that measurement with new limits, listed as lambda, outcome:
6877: 26.4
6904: 26.2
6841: 26.2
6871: 27.5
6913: 24.9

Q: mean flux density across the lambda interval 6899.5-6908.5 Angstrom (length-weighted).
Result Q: 24.1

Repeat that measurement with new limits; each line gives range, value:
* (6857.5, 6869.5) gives 25.7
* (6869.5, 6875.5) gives 26.4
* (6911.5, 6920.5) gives 24.1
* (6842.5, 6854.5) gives 25.8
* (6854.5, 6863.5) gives 26.6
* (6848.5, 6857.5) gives 24.9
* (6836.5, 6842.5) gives 24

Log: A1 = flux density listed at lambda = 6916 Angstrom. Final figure 23.4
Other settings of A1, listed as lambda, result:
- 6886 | 25.5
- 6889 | 26.4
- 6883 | 25.7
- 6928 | 24.8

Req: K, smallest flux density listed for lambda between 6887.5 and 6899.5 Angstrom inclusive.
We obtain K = 22.9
